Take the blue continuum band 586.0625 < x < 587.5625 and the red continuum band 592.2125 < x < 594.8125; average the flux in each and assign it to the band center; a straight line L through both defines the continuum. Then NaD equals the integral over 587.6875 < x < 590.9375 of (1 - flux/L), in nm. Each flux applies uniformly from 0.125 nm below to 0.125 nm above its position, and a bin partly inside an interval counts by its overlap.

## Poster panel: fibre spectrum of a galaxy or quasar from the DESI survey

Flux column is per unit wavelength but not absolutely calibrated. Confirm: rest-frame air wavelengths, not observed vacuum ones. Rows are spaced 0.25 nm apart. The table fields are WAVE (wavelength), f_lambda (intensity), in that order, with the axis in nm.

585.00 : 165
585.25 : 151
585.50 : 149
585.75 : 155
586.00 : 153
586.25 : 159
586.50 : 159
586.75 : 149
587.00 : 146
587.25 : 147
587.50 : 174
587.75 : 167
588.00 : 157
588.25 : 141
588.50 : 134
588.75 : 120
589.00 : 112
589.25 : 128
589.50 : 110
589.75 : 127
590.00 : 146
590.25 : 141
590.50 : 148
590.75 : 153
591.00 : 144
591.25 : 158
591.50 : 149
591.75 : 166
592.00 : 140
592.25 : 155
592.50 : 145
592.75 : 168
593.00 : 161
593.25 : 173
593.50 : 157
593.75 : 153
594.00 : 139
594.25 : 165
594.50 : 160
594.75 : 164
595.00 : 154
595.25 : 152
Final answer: 0.40 nm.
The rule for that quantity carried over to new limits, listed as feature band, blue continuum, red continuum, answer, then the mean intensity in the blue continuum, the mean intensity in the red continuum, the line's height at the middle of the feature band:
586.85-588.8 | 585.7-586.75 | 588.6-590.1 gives -0.14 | 156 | 124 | 139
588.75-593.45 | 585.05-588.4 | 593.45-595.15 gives 0.30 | 154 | 156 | 155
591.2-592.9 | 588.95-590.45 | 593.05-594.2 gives -0.10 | 129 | 156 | 146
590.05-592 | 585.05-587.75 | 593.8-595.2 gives 0.07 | 155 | 156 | 156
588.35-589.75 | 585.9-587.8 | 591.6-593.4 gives 0.32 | 156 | 158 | 157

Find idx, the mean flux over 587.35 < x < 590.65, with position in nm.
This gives 139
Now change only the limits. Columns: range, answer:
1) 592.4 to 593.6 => 161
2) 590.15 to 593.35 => 154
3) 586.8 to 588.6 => 152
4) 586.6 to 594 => 147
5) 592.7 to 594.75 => 159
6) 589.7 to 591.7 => 147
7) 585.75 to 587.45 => 153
